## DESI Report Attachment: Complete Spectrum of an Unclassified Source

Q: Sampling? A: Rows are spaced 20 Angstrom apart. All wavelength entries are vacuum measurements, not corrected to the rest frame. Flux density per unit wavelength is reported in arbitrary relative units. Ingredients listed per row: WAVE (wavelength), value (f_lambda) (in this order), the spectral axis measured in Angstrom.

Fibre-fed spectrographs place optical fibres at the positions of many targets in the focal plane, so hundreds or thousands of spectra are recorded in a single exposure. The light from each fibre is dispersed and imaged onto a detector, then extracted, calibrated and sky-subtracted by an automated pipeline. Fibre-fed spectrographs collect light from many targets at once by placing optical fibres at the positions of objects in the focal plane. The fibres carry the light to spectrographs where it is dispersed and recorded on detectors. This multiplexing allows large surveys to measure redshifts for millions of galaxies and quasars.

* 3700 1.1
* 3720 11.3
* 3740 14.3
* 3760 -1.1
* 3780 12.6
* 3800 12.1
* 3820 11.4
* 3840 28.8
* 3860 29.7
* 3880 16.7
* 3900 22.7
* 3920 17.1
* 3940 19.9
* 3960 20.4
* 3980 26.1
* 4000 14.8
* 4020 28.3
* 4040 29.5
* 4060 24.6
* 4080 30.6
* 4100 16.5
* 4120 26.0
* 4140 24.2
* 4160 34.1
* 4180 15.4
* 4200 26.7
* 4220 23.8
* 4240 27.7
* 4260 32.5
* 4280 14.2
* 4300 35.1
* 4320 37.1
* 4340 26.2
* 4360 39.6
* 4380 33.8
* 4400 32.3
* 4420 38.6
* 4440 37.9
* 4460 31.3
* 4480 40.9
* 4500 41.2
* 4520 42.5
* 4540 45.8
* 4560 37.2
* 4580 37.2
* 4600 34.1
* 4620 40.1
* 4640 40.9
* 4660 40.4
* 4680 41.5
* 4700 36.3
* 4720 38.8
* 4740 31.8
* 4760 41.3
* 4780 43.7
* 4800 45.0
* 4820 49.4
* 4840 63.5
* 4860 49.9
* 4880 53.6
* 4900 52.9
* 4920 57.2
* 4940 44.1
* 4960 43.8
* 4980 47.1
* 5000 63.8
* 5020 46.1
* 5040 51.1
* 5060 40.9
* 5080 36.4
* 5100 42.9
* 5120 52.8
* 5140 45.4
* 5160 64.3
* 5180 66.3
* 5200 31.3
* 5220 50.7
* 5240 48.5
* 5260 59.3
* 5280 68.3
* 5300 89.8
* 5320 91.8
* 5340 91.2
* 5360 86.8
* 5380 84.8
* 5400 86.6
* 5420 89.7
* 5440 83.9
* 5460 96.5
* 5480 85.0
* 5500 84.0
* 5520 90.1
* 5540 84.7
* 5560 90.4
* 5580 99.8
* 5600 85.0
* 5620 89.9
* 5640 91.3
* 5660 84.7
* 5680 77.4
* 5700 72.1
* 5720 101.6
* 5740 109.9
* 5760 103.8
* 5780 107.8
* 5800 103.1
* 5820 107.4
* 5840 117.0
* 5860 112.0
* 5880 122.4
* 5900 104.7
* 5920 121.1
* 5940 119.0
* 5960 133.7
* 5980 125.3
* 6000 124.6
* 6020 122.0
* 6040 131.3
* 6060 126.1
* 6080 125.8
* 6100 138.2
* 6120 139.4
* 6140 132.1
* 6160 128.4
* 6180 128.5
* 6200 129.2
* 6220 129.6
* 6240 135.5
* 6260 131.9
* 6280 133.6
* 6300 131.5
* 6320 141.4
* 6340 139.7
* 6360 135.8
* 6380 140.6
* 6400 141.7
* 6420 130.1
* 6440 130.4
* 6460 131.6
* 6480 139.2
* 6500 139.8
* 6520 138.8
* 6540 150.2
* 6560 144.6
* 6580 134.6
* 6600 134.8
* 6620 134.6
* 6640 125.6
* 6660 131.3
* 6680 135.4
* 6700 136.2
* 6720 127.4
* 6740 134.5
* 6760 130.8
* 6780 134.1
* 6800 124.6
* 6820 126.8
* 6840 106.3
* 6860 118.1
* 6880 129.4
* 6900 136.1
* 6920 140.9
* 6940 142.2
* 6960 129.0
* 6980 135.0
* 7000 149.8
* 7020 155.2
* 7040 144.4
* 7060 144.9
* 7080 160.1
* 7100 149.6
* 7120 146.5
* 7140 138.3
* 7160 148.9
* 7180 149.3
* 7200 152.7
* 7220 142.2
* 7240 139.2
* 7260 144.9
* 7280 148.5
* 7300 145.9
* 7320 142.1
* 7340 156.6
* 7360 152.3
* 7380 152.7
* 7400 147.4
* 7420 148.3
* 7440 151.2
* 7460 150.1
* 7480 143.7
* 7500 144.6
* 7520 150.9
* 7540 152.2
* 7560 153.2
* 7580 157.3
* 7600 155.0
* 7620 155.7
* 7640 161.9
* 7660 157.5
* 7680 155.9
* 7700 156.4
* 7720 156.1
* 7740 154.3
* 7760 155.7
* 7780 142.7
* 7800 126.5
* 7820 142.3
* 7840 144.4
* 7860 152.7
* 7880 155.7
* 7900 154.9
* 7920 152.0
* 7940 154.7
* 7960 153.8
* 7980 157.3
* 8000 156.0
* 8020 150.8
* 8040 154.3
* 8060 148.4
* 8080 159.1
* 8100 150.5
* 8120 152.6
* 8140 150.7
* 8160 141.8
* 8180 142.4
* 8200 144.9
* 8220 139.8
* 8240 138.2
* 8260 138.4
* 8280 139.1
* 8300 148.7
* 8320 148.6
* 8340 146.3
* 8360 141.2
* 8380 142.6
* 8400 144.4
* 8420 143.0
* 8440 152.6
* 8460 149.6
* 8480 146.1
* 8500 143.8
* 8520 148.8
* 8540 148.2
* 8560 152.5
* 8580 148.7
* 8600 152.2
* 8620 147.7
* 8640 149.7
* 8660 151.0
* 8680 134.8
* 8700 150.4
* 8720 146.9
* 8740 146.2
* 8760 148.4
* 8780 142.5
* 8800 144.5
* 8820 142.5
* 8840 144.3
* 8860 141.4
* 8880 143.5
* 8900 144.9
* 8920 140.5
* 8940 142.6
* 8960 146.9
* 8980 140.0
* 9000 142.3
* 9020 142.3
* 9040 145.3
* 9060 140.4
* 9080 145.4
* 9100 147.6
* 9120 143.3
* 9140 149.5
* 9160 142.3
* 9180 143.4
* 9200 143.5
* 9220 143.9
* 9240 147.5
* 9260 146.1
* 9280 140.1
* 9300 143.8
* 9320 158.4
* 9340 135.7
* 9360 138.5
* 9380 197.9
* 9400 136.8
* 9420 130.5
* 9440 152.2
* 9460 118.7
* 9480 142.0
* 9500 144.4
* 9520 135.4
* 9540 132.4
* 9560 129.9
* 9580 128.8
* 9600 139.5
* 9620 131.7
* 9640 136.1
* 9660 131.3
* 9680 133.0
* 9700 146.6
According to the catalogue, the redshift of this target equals 0.32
